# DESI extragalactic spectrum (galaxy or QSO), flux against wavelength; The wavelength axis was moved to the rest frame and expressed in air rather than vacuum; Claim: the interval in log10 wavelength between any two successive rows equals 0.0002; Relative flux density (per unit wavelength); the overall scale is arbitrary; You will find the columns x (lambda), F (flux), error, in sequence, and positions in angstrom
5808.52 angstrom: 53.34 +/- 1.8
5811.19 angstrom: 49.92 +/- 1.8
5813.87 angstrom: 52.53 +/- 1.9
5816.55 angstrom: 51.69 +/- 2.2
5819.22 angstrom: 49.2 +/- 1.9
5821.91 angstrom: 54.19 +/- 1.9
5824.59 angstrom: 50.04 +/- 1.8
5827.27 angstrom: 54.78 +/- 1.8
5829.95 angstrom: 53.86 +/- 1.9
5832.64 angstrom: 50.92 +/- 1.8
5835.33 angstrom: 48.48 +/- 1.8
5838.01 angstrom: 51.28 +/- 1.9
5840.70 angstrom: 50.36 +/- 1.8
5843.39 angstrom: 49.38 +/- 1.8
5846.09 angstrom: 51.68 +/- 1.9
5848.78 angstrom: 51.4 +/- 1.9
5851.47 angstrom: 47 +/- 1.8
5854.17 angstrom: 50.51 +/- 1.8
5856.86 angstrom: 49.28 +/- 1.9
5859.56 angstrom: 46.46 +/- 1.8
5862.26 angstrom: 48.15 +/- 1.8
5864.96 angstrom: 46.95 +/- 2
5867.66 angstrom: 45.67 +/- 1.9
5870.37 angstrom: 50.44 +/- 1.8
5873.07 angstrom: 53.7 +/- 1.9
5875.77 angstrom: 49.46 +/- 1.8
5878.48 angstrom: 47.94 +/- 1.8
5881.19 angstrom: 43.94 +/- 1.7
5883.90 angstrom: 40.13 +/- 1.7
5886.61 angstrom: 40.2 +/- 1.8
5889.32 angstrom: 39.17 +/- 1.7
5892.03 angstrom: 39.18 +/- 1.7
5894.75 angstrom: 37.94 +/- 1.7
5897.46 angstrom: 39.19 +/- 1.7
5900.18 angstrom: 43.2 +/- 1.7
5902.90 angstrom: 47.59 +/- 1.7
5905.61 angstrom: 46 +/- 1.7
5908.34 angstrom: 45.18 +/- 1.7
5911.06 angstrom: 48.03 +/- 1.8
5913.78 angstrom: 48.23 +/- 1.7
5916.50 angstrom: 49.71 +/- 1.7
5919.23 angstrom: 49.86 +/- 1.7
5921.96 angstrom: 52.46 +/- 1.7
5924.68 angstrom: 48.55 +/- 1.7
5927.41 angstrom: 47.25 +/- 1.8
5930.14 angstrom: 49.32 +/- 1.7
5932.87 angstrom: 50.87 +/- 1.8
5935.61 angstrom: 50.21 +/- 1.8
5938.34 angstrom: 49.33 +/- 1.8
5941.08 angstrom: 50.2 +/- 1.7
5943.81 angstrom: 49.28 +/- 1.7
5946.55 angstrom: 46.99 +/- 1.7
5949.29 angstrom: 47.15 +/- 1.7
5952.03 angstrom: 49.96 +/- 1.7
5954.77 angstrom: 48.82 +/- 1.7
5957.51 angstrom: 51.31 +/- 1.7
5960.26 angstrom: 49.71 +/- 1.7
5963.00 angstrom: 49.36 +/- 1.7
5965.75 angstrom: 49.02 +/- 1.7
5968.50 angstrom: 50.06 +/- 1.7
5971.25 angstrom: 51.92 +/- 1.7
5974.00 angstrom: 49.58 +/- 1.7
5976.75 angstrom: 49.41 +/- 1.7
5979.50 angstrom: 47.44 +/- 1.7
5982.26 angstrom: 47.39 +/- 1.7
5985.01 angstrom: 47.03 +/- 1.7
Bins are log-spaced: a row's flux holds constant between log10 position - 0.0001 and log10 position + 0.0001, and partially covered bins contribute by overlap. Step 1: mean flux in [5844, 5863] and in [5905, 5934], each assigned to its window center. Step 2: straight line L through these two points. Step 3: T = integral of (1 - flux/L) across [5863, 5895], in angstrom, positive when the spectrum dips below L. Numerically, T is 2.7 angstrom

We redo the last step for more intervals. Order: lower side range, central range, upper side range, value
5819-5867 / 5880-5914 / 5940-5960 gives 4.7 angstrom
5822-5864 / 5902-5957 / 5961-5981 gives 1.1 angstrom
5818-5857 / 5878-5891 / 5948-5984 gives 2.2 angstrom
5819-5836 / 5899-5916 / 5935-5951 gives 1.1 angstrom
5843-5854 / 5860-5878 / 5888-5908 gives -0.9 angstrom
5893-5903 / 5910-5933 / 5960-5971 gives -2.7 angstrom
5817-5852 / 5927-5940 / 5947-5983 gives 0.0 angstrom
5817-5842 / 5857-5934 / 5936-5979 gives 6.3 angstrom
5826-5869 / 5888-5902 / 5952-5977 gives 2.8 angstrom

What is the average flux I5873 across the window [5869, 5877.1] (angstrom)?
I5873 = 51.2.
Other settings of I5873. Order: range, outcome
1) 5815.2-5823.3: 51.7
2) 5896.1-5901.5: 41.2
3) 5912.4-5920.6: 49.3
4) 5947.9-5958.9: 49.3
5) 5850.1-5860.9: 48.3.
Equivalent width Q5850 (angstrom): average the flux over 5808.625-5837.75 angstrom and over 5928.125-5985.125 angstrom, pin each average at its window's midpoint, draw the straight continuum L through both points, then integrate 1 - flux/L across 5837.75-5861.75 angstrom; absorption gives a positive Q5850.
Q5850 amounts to 0.7 angstrom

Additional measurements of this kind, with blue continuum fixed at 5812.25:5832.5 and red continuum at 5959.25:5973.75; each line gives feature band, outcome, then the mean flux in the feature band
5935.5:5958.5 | 0.5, 49.2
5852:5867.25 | 1.1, 48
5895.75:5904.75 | 1.4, 43.3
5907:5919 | 0.7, 48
